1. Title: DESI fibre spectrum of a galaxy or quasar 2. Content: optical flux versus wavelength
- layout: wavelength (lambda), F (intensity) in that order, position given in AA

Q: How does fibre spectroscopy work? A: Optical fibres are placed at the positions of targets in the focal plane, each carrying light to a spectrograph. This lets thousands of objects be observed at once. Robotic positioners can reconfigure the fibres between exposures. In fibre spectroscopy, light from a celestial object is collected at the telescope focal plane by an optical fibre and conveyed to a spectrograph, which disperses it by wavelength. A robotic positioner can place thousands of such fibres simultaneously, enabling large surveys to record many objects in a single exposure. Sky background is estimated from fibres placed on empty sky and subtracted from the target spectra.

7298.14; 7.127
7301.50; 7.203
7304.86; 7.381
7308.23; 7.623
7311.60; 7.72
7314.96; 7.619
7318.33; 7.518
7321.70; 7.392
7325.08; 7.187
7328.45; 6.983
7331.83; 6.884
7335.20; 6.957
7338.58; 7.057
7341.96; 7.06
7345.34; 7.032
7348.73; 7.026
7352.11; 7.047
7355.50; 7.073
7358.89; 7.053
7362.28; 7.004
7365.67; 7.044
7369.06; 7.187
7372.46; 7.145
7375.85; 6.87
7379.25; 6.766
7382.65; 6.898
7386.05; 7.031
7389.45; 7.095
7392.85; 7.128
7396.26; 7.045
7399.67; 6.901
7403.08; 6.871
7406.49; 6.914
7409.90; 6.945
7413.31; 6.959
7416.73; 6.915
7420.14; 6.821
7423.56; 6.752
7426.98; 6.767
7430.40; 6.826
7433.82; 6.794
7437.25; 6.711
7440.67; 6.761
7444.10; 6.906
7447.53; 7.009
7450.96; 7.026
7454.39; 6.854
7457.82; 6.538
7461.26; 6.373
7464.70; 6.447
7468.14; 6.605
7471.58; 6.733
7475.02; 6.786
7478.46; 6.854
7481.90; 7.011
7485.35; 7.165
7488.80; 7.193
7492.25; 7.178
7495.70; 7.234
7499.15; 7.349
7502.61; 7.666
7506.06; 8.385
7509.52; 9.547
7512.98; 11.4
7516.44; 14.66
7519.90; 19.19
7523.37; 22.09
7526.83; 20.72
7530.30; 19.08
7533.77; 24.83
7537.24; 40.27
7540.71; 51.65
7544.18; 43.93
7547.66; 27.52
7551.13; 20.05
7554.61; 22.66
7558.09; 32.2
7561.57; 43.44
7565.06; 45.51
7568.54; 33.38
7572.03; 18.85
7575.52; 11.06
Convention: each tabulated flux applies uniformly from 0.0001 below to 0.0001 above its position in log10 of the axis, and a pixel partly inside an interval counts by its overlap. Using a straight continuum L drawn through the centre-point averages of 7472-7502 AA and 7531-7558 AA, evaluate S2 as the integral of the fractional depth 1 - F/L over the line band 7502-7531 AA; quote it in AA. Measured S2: 8.2 AA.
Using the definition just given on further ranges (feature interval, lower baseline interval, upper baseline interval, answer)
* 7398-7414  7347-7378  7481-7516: 1.13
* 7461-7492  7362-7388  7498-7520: 9.36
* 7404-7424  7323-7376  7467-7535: 4.46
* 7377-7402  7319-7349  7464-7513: 0.84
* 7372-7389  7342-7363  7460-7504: 0.21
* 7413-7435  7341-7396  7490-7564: 9.76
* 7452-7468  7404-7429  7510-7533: 6.71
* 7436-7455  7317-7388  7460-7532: 4.72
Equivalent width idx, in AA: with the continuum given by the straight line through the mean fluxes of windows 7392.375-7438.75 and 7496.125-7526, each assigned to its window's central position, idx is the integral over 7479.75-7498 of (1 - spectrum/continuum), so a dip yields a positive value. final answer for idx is 6.6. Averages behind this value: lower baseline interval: 6.87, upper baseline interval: 12.6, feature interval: 7.16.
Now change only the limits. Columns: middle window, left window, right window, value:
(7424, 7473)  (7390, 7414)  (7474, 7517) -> 5.4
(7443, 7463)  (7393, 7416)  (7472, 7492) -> 0.6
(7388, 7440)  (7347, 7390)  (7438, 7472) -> -0.2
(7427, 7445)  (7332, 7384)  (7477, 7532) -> 5.0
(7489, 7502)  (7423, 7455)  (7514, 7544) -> 8.2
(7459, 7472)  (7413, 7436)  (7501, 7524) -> 4.2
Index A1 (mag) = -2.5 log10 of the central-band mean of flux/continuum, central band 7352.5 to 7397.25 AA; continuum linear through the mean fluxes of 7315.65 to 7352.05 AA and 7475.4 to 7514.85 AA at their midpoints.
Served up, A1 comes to 0.04 mag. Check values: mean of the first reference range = 7.12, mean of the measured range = 7.03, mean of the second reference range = 7.9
